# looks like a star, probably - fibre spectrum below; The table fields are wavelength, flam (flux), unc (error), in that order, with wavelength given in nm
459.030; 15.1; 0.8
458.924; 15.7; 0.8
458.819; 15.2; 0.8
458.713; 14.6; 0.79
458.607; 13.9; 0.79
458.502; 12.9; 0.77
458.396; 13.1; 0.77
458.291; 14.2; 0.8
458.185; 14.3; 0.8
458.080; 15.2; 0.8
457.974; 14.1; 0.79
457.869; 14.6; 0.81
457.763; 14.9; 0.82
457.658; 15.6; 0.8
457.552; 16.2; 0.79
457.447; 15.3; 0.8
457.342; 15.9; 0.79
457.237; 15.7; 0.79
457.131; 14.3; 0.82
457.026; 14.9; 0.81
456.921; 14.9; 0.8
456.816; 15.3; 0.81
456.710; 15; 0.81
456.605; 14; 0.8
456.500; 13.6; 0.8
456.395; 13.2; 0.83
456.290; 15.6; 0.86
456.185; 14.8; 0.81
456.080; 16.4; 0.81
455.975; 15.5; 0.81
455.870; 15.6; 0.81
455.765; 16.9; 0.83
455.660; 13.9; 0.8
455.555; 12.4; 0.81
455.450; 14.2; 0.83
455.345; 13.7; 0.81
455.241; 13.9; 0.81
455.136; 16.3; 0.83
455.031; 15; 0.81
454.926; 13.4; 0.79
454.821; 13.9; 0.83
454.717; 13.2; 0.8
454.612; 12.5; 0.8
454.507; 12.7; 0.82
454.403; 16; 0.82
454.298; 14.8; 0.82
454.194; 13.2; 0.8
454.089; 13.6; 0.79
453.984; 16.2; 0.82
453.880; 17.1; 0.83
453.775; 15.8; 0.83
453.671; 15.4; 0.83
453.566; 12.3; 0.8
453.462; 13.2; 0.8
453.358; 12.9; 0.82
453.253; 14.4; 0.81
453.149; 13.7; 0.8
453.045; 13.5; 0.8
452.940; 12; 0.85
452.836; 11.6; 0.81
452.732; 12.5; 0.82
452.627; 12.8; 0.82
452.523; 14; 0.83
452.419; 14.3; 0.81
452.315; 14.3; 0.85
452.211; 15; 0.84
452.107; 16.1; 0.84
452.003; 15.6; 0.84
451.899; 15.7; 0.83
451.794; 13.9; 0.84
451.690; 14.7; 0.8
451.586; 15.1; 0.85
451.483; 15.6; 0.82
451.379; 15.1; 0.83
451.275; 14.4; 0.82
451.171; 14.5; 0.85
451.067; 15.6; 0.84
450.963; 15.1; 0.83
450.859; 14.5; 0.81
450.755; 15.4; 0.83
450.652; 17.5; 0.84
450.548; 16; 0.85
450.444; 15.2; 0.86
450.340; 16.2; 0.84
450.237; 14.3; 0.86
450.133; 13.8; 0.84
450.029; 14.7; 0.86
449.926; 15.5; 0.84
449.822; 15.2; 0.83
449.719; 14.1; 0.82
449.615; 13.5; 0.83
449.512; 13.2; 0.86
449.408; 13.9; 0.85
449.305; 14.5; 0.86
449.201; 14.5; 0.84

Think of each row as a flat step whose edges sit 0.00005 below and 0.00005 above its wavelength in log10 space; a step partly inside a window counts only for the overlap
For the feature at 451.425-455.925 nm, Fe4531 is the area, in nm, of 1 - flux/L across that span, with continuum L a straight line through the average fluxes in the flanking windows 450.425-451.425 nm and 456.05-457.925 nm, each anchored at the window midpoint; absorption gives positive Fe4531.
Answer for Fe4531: 0.27 nm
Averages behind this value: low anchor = 15.3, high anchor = 15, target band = 14.3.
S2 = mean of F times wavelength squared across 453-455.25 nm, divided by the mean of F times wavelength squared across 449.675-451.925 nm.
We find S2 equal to 1.0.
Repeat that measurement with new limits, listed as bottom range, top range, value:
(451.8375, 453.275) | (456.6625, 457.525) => 1.11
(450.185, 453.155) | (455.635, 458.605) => 1.04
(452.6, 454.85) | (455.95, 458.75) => 1.08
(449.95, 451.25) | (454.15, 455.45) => 0.94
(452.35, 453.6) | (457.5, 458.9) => 1.13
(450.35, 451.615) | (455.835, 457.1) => 0.99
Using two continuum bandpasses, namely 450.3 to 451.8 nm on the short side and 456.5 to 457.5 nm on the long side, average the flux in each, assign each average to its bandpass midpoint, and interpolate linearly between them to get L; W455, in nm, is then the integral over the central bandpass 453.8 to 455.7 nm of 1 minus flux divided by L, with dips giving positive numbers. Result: 0.11 nm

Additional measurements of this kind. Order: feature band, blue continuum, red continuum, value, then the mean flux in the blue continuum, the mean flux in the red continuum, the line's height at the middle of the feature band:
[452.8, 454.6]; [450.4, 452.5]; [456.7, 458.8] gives 0.120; 15.2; 14.7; 15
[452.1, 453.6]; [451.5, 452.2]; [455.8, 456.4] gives 0.177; 15.2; 15.4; 15.2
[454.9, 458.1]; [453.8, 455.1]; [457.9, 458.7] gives -0.156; 14.3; 14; 14.2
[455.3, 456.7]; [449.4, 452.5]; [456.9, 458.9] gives 0.017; 14.9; 14.7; 14.8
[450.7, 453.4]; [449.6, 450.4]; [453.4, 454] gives 0.090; 14.7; 14.9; 14.8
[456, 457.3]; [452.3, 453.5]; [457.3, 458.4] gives -0.028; 13.2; 14.9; 14.5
